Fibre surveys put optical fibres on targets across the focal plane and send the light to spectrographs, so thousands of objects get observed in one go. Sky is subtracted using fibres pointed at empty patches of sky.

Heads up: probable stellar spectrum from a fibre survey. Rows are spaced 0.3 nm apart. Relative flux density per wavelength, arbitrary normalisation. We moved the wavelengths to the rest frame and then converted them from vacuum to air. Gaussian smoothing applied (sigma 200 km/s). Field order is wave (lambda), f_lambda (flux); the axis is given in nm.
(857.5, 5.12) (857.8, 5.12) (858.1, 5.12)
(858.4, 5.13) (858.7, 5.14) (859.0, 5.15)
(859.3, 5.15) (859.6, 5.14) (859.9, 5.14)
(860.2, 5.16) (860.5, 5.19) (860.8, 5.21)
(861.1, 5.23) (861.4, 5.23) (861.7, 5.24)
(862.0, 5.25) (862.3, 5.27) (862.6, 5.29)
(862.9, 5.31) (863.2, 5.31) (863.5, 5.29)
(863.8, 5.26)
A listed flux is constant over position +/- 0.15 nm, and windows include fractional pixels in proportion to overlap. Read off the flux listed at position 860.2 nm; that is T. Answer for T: 5.16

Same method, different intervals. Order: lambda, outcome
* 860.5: 5.19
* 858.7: 5.14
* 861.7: 5.24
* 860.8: 5.21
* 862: 5.25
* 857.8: 5.12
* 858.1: 5.12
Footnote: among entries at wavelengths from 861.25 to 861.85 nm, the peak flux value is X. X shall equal 5.24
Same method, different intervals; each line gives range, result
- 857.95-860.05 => 5.15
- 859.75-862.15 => 5.25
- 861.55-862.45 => 5.27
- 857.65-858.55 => 5.13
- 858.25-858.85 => 5.14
